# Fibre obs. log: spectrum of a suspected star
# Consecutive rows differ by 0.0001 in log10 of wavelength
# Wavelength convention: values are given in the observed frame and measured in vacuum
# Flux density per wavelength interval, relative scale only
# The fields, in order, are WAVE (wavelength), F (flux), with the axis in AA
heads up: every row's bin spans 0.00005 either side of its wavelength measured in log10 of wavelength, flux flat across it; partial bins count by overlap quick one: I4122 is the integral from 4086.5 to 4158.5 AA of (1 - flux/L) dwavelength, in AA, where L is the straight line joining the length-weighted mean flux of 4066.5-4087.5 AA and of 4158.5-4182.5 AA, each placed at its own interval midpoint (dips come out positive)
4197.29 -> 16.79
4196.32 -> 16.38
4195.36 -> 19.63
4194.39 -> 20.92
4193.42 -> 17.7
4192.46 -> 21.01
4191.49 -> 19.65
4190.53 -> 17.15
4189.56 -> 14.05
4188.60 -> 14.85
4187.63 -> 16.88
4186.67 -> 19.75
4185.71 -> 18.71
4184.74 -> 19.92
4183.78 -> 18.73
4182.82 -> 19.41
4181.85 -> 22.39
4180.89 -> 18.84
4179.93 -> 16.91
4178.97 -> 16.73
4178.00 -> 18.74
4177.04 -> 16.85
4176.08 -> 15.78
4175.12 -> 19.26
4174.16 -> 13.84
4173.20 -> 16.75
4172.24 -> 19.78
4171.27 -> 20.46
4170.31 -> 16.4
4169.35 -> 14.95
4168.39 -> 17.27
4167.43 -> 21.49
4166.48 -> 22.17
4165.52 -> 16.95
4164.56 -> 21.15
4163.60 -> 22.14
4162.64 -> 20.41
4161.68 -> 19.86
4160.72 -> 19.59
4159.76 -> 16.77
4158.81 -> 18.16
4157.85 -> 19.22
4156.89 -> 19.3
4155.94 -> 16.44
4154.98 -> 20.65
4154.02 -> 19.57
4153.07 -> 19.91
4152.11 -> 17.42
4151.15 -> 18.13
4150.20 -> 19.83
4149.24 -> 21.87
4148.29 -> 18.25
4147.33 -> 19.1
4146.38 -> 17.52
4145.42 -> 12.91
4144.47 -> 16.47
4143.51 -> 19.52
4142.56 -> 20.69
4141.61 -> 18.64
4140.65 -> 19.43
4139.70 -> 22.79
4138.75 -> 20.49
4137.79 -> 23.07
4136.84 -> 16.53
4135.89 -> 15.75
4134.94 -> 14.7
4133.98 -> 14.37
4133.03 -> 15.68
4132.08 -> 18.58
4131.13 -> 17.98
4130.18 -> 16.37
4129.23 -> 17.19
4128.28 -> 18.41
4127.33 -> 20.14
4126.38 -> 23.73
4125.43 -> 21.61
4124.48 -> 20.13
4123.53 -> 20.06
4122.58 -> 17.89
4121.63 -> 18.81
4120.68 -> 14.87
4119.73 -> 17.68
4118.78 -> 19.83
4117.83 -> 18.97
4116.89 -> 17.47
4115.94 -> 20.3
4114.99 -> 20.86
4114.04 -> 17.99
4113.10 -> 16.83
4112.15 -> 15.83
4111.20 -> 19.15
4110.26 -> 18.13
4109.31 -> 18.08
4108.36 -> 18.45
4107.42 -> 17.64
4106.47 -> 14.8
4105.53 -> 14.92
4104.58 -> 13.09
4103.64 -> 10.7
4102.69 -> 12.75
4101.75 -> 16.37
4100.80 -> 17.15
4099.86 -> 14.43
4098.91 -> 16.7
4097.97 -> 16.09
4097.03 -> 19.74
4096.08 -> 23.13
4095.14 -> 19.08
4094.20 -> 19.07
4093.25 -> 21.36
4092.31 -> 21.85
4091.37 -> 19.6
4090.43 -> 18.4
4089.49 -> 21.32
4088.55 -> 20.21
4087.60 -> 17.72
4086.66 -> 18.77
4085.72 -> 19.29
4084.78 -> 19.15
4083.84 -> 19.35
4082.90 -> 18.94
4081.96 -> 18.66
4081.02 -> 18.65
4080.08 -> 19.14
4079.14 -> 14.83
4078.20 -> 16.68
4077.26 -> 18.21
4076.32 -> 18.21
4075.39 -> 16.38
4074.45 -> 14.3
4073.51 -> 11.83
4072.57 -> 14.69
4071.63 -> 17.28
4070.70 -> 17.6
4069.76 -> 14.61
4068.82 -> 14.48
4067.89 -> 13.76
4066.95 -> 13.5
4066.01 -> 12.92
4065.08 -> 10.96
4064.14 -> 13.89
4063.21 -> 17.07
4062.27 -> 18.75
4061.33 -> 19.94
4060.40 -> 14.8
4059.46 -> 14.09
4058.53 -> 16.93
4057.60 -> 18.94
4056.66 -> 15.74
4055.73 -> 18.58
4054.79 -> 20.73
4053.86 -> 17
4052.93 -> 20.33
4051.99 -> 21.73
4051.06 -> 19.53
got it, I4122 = -2.6 AA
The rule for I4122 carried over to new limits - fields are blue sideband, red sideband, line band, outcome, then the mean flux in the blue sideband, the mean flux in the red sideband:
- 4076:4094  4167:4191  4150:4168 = -1.3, 19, 17.8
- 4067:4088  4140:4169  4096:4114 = 1.3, 16.9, 19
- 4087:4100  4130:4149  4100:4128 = 1.5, 19.3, 18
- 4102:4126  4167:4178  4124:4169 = -3.5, 17.5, 17.6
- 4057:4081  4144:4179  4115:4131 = -1.5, 15.8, 18.5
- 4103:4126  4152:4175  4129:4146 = 0.3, 17.7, 18.8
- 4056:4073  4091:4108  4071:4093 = -2.2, 15.6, 17.1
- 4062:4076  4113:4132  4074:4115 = -2.6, 14.8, 18.9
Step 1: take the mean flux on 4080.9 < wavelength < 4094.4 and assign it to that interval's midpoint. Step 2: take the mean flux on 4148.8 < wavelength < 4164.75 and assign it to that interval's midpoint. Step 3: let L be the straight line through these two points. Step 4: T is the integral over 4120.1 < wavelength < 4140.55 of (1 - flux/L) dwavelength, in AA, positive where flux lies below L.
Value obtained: 0.9 AA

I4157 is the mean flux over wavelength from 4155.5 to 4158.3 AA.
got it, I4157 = 18.4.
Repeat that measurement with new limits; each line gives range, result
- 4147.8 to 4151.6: 19.5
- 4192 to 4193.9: 19.4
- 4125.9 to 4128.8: 20.7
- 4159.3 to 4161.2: 18.2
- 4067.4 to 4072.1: 15.6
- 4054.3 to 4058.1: 18.5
